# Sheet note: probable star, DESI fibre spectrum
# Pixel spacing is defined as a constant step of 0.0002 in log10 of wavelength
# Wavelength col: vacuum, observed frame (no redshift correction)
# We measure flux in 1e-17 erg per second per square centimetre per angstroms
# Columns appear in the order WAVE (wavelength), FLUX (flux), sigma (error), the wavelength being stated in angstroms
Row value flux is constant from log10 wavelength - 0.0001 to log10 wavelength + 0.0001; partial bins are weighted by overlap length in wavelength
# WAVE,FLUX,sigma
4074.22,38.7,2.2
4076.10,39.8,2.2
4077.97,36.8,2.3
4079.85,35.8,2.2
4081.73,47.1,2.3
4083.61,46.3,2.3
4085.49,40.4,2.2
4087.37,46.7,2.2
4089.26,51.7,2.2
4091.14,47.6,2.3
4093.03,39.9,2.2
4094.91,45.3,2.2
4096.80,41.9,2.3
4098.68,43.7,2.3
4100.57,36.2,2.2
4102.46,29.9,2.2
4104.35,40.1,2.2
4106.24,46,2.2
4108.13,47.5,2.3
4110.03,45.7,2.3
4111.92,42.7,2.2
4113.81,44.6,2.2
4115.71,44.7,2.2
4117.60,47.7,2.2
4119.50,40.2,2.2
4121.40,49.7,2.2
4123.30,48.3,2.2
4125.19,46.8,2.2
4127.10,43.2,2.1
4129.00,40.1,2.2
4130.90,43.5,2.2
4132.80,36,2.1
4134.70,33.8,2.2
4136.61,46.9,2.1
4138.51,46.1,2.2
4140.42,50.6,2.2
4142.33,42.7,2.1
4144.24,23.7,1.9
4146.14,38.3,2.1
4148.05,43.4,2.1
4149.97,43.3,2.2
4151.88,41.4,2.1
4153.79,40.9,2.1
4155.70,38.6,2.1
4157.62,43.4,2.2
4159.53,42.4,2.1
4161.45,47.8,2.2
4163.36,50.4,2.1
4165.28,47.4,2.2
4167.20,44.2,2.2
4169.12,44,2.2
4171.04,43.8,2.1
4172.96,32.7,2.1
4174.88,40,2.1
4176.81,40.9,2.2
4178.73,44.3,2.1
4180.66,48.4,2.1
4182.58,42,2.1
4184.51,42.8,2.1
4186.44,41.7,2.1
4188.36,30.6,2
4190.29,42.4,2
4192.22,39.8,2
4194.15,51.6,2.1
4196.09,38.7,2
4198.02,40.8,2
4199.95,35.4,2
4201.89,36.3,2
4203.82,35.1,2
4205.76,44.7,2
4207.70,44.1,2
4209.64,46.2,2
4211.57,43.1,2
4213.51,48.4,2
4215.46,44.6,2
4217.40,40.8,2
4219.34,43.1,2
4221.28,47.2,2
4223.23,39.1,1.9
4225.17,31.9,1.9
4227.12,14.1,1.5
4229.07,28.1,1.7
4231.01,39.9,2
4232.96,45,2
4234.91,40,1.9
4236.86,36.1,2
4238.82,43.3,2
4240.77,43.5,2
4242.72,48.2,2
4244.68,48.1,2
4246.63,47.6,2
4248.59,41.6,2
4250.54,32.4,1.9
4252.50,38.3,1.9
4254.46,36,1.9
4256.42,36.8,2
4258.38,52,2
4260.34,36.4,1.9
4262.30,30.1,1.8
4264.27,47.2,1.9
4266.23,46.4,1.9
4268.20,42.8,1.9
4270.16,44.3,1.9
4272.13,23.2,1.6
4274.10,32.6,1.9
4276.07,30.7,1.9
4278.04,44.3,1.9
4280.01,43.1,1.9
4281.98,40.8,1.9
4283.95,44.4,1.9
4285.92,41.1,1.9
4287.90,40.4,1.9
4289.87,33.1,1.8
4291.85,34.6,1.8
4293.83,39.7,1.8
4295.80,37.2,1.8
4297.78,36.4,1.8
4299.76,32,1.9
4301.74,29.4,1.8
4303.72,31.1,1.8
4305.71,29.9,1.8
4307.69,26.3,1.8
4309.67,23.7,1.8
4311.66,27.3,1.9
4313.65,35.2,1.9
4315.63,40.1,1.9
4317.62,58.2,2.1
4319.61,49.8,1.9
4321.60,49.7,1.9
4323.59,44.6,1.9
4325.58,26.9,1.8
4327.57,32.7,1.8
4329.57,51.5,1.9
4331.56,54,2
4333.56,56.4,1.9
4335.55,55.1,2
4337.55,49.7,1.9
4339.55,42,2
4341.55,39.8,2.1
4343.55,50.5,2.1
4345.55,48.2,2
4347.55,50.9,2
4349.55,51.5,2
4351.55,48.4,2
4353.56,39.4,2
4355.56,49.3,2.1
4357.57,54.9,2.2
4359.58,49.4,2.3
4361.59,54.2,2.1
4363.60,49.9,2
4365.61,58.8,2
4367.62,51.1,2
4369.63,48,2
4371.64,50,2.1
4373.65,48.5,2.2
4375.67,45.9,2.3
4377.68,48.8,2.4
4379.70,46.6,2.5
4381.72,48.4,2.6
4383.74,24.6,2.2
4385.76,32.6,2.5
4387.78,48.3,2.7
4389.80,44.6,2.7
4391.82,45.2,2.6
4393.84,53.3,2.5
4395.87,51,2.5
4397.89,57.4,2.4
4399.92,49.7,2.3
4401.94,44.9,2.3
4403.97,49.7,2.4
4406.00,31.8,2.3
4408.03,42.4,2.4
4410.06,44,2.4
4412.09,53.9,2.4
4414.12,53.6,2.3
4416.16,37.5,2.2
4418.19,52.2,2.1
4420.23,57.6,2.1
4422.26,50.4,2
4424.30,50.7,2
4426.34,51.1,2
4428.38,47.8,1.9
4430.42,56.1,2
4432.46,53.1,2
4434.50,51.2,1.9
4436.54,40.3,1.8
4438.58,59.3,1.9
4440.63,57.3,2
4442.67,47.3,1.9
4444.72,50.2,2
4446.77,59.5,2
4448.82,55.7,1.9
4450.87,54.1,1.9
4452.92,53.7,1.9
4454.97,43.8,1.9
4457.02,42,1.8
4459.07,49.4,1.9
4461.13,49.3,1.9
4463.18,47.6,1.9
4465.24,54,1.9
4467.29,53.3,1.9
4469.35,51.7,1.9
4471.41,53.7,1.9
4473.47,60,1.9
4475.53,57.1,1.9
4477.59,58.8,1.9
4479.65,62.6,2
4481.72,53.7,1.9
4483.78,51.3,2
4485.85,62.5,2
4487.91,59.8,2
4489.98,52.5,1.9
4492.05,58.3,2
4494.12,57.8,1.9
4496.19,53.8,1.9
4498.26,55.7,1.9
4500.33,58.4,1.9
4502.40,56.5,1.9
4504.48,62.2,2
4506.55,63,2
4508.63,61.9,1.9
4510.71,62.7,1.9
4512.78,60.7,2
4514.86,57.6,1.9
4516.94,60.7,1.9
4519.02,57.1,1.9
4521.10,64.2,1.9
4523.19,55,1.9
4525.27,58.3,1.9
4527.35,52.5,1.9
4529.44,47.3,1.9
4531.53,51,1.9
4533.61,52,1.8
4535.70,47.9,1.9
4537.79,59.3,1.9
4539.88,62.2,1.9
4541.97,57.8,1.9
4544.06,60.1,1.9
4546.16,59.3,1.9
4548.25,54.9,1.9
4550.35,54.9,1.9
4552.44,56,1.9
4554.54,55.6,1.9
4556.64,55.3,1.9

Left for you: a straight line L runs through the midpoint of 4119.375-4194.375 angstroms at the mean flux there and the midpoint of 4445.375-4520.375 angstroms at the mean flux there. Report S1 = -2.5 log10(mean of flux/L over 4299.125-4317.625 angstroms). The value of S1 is 0.455 mag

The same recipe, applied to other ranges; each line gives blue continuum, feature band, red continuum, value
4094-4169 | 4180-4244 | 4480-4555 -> 0.133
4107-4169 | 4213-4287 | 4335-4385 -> 0.150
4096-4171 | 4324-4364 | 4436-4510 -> 0.058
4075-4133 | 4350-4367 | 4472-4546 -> 0.034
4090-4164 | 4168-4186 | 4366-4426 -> 0.036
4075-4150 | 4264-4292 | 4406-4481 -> 0.198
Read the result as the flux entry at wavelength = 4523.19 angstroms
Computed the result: 55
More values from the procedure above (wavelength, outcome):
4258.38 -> 52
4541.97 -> 57.8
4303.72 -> 31.1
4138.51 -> 46.1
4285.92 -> 41.1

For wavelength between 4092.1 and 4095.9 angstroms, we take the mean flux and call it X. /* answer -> 42.6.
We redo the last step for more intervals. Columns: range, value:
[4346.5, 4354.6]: 47.6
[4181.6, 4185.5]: 42.4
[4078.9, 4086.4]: 42.4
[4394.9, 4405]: 50.5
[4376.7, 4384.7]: 42.1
